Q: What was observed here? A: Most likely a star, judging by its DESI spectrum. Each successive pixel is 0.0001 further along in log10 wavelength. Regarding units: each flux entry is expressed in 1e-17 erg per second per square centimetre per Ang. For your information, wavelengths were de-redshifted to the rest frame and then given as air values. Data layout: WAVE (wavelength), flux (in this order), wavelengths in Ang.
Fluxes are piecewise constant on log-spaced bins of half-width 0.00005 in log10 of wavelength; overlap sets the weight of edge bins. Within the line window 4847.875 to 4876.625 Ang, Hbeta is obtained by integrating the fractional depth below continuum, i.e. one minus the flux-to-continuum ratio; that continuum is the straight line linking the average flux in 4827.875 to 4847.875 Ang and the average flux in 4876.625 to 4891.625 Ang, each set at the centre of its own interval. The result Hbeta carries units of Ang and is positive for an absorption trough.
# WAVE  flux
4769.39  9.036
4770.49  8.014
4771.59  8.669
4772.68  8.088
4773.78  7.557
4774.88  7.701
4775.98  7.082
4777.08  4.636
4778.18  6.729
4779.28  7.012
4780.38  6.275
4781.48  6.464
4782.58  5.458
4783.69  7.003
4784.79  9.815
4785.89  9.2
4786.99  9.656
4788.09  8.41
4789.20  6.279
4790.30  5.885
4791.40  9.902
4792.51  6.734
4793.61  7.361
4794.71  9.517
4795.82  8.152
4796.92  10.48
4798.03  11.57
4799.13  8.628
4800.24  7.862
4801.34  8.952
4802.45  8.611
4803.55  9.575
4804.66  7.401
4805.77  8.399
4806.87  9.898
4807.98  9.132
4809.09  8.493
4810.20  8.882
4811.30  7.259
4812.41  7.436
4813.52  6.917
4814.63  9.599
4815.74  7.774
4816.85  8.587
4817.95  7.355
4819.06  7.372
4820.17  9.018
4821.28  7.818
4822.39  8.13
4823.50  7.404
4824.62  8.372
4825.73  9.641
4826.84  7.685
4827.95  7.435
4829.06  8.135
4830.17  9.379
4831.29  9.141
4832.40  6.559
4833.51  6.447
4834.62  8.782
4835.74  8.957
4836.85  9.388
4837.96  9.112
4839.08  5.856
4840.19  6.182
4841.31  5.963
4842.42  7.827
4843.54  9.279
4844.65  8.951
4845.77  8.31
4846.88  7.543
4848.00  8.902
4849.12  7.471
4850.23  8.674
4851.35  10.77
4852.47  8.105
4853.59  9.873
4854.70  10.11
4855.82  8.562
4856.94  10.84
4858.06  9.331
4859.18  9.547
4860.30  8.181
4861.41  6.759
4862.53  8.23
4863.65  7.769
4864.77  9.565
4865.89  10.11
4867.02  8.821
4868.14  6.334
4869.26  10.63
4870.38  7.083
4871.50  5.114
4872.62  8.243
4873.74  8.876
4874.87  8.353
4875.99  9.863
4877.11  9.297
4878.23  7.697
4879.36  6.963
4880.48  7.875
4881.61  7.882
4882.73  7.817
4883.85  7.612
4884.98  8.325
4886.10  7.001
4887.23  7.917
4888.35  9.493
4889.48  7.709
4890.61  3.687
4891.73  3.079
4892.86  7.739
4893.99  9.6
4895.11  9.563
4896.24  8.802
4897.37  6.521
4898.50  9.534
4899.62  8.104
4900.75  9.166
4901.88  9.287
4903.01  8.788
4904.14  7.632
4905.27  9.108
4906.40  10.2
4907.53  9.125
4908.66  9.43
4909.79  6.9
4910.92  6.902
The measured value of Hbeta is -3.6 Ang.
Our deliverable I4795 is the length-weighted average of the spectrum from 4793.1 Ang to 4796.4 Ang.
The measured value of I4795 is 8.38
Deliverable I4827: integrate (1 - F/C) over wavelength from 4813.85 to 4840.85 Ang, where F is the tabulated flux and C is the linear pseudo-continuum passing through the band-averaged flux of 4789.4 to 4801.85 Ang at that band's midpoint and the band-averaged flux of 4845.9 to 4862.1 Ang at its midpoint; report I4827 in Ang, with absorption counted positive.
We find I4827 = 2.08 Ang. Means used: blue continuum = 8.58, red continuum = 8.89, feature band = 8.07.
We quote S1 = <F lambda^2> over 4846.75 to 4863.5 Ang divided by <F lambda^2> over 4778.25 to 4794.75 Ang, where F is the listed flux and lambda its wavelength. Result 1.20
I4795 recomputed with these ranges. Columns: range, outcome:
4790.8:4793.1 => 8.25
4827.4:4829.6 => 7.79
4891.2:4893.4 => 5.41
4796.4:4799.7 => 10.2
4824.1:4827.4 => 8.58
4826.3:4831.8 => 8.35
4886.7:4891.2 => 7.17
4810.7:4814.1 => 7.25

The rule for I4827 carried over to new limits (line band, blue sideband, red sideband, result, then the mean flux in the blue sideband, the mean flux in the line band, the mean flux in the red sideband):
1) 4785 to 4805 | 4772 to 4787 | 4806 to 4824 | -2.4 Ang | 7.27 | 8.6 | 8.2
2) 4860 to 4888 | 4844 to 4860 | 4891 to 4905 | 1.6 Ang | 9.06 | 8.1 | 8.12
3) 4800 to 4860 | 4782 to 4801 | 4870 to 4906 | -1.5 Ang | 8.35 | 8.39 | 7.94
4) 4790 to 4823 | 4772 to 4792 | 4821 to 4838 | -2.5 Ang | 7.41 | 8.44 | 8.26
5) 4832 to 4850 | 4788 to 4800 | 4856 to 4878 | 1.4 Ang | 8.43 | 7.87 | 8.56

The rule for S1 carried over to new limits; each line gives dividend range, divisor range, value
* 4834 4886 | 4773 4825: 1.07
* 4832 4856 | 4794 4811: 0.93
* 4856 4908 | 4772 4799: 1.10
